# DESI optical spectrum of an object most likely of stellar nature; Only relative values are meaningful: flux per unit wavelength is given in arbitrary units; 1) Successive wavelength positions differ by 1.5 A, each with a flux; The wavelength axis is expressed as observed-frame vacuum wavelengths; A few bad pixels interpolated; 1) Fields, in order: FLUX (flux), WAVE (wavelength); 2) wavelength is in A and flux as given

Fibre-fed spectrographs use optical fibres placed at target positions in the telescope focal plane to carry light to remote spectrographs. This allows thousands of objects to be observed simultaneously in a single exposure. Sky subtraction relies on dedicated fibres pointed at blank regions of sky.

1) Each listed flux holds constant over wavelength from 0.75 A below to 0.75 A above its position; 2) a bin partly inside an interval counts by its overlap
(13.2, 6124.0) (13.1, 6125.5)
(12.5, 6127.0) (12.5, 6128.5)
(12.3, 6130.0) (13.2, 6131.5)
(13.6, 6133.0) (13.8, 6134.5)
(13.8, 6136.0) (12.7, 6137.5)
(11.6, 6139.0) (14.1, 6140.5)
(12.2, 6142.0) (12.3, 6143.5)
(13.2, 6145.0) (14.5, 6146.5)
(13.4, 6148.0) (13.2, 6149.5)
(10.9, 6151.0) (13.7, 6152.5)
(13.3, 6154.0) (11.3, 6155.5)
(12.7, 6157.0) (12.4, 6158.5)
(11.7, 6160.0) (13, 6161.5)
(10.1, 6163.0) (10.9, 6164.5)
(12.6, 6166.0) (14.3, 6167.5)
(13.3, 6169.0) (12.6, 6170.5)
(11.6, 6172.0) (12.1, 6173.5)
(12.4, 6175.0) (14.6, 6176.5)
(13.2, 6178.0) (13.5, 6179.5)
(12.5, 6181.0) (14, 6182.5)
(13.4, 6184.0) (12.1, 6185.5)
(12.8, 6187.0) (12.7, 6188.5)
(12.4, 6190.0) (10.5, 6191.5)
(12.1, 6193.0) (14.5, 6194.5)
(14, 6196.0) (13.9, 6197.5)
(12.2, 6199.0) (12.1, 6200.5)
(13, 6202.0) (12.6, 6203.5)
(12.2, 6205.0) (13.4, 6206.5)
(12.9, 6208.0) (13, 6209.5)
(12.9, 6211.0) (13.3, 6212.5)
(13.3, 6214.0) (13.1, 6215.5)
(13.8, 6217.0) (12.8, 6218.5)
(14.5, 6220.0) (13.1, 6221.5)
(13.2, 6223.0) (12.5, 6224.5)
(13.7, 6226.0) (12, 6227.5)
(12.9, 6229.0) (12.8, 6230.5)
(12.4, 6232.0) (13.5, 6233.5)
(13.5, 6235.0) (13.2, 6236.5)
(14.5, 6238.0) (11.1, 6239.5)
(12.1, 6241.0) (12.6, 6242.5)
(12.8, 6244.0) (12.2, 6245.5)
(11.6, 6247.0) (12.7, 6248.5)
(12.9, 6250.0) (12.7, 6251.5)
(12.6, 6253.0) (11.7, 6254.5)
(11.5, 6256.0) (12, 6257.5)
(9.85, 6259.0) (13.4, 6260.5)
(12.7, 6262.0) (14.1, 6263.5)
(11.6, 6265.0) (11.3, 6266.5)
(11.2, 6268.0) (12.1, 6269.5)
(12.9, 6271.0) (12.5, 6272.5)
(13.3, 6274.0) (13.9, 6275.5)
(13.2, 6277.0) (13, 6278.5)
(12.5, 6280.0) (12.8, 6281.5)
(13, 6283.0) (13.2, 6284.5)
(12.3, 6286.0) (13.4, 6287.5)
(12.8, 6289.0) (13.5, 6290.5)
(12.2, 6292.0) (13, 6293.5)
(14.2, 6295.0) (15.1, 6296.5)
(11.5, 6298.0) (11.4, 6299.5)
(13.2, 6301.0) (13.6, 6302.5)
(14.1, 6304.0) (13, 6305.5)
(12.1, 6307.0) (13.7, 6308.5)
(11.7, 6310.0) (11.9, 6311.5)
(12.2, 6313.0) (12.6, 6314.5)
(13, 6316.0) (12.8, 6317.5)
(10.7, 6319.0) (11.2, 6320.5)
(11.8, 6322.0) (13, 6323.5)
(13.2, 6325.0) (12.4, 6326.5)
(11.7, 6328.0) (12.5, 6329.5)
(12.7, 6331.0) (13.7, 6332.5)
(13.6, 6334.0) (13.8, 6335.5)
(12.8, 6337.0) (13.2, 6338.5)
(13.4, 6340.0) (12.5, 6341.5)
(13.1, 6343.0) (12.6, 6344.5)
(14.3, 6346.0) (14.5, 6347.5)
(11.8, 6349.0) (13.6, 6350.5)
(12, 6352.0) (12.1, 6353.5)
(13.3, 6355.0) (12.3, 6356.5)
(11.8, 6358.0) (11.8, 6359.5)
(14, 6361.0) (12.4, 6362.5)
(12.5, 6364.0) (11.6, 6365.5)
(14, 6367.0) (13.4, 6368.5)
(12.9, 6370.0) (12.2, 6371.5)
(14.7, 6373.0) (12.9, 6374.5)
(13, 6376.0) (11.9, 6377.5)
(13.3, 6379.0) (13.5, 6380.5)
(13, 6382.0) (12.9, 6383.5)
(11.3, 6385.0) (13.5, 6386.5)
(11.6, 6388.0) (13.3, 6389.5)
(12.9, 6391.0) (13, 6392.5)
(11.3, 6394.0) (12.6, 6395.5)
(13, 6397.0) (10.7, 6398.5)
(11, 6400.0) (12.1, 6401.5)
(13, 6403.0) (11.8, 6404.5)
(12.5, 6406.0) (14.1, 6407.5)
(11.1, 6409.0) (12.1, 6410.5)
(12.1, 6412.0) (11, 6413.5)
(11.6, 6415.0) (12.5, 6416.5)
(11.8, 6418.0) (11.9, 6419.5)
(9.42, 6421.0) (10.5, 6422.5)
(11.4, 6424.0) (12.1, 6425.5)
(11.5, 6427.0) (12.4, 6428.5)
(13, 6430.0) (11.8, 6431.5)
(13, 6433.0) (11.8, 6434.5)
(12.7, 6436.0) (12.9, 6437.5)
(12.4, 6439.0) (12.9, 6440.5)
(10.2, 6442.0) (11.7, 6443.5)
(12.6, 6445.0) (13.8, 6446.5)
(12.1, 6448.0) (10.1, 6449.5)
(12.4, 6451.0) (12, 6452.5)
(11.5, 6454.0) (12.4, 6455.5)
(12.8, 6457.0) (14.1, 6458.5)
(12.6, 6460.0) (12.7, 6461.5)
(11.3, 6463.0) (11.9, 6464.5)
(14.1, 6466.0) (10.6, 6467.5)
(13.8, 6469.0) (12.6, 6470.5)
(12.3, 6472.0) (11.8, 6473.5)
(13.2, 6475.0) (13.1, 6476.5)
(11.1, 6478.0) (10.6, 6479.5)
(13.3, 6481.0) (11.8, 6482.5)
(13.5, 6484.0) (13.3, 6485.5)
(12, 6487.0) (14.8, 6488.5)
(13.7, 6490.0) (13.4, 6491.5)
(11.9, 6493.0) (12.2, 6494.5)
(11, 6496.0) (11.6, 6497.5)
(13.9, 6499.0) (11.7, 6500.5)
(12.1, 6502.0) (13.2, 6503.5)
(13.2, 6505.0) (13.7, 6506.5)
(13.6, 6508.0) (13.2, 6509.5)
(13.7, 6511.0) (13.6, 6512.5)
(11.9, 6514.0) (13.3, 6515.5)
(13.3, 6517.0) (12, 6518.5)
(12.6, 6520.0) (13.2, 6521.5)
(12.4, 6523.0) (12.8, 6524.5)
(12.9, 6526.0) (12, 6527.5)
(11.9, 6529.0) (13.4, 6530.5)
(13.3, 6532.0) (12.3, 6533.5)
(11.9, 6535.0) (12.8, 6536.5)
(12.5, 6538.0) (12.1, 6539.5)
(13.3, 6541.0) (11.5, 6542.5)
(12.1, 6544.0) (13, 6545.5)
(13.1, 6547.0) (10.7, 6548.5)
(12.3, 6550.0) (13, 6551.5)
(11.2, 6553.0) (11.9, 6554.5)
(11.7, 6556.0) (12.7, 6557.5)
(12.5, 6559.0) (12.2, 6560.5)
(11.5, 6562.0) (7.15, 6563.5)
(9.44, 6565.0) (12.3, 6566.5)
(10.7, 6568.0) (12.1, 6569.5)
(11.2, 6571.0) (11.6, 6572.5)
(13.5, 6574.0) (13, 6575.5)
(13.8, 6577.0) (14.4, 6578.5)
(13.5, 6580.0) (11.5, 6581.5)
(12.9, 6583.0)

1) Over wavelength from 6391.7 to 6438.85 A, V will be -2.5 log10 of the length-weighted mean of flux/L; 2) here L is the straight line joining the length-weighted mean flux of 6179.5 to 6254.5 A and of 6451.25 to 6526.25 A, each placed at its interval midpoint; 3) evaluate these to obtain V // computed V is 0.063 mag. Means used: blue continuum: 12.9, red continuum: 12.7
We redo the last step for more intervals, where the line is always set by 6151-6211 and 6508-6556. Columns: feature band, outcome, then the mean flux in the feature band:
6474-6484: 0.03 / 12.3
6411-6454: 0.06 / 11.9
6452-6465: 0.02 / 12.4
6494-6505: 0.02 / 12.3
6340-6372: -0.02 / 12.8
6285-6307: -0.04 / 13.1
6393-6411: 0.04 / 12.1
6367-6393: -0.03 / 12.9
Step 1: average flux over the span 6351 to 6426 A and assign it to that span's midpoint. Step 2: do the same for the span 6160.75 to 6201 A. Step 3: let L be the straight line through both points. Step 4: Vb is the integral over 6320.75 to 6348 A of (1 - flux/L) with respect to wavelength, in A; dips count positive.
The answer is -1.2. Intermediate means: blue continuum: 12.7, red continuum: 12.3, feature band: 13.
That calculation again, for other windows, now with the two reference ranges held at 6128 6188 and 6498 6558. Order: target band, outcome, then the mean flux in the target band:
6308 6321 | 0.5 A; 12.2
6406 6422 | 1.1 A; 11.8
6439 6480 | 1.3 A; 12.2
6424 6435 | 0.4 A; 12.2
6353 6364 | 0.1 A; 12.5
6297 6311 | 0.0 A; 12.7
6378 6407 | 0.5 A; 12.4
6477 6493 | -0.1 A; 12.7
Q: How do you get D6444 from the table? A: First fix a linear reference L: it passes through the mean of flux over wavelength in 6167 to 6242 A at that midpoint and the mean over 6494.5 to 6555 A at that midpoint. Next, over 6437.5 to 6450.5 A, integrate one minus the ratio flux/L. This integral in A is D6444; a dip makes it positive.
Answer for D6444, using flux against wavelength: 0.7 A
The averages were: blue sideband 13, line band 12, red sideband 12.6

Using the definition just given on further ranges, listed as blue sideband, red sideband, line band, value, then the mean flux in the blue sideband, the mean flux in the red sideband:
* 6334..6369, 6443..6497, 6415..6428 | 1.3 A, 12.9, 12.4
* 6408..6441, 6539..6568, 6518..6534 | -1.2 A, 11.9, 11.7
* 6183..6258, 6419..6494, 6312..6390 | -1.5 A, 12.8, 12.3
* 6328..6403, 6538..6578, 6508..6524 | -1.1 A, 12.8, 11.9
